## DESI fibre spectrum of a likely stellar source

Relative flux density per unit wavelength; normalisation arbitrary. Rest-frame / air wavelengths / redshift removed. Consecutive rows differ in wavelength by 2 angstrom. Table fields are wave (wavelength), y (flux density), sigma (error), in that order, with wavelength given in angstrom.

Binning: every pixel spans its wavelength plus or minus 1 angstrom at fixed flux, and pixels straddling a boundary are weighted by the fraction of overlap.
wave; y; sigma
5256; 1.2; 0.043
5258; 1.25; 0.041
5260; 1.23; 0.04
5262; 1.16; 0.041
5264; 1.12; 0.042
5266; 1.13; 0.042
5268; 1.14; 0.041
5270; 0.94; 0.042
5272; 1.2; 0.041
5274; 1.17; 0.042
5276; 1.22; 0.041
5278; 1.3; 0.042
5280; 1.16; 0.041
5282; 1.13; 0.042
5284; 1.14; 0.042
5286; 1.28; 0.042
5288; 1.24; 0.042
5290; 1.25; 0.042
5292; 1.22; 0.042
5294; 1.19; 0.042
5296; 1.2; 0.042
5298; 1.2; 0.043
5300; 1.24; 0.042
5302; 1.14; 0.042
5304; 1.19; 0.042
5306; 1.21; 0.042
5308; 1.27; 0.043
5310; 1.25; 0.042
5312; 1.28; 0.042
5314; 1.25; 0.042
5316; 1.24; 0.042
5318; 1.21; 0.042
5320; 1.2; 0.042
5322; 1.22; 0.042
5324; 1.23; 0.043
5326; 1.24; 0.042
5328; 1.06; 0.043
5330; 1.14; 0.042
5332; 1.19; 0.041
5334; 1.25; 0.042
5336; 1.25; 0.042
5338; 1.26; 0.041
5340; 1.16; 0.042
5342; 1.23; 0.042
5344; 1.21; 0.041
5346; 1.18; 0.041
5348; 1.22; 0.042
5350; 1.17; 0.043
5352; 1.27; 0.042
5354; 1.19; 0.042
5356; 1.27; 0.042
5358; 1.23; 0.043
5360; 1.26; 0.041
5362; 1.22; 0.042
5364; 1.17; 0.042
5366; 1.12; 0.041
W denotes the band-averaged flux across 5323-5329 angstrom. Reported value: 1.18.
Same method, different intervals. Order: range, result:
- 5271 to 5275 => 1.19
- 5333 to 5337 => 1.25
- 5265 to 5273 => 1.1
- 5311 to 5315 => 1.27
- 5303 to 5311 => 1.23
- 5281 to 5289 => 1.2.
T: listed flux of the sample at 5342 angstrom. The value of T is 1.23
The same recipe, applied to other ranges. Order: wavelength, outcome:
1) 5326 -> 1.24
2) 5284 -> 1.14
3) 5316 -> 1.24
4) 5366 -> 1.12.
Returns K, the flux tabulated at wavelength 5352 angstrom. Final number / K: 1.27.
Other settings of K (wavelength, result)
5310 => 1.25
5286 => 1.28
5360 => 1.26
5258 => 1.25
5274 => 1.17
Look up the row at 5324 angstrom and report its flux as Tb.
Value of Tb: 1.23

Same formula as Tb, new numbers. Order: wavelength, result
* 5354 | 1.19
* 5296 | 1.2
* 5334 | 1.25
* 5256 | 1.2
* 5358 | 1.23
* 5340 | 1.16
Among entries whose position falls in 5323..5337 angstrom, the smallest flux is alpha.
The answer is 1.06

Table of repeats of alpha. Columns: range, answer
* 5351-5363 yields 1.19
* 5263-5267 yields 1.12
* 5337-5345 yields 1.16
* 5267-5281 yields 0.94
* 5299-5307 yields 1.14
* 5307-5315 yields 1.25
